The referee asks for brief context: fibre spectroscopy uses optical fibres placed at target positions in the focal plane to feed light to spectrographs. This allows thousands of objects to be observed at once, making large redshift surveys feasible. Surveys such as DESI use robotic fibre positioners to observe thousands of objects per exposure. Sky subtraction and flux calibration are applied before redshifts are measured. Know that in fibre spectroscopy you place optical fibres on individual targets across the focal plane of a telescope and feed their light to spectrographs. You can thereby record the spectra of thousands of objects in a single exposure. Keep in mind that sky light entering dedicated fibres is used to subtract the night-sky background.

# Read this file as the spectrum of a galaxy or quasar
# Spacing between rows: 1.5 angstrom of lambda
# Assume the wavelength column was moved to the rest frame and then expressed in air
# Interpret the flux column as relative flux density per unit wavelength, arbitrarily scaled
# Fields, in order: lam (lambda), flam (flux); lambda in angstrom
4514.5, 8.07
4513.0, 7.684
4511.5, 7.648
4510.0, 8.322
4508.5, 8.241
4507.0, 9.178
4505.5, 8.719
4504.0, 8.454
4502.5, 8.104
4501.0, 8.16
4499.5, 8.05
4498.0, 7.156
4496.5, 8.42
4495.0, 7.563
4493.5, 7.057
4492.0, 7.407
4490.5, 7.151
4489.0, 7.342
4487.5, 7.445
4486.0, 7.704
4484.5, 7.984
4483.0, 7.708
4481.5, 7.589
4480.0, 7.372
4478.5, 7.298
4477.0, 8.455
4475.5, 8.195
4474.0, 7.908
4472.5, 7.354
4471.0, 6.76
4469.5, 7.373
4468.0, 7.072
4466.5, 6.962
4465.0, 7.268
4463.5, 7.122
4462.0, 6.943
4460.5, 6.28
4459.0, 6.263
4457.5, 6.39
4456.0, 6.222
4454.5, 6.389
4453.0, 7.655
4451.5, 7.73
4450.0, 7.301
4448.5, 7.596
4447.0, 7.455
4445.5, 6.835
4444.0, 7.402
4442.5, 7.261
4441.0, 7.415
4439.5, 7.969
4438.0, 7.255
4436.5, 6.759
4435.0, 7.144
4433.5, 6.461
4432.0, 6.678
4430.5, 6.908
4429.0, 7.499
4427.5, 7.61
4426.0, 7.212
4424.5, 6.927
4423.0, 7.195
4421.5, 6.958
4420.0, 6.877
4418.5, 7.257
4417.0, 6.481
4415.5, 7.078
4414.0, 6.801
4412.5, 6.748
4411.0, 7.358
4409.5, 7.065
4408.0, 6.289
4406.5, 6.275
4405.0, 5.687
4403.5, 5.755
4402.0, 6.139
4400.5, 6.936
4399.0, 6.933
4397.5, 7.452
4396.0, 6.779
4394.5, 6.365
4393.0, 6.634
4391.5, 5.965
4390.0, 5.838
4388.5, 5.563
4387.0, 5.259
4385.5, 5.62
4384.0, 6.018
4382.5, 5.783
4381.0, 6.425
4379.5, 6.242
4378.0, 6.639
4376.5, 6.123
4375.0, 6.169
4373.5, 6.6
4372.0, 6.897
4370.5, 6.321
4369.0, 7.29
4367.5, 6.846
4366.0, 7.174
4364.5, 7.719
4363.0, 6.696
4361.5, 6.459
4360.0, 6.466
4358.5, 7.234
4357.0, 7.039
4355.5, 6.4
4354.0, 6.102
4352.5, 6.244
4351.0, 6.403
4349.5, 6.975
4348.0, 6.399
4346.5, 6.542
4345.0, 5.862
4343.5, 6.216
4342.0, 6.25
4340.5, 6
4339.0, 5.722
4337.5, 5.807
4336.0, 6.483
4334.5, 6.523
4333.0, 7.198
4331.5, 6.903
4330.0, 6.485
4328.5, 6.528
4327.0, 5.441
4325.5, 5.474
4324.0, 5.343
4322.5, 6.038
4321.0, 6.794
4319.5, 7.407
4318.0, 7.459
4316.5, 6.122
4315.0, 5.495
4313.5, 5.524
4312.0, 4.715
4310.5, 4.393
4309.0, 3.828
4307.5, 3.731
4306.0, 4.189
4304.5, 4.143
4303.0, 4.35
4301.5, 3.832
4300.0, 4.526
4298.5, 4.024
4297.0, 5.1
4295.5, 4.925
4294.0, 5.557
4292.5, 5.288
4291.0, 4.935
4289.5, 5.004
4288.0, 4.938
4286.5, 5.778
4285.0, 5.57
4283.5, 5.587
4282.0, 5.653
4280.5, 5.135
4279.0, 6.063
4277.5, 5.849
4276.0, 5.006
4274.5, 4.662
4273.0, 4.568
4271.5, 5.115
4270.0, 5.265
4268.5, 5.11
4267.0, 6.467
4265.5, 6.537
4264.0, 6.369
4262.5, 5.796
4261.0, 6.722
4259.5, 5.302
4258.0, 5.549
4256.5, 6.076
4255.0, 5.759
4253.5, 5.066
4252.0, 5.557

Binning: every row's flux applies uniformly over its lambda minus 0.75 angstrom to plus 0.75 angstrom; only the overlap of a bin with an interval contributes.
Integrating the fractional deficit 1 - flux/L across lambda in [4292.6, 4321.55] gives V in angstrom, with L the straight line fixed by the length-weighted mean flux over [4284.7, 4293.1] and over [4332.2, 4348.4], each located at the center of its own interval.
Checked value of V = 2.9 angstrom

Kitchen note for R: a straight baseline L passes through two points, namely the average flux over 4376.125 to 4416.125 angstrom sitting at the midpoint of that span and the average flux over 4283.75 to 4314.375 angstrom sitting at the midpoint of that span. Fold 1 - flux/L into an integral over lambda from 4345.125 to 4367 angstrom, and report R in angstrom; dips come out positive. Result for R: -3.8 angstrom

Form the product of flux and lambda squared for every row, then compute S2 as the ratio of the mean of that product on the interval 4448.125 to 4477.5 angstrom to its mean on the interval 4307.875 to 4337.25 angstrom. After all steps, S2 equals 1.27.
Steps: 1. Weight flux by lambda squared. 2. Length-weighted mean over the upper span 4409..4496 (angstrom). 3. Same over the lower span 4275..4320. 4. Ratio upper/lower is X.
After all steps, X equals 1.51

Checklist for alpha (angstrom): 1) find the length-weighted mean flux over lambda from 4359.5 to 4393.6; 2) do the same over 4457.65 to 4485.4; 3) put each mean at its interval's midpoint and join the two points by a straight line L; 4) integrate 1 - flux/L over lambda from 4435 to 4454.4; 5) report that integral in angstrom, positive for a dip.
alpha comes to -0.8 angstrom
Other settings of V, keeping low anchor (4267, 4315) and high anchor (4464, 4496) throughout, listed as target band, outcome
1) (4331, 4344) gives -1.79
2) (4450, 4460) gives 0.47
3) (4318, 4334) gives -2.95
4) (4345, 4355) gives -1.15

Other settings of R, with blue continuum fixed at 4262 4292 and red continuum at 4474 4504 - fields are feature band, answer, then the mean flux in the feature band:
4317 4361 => -2.02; 6.4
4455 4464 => 1.08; 6.52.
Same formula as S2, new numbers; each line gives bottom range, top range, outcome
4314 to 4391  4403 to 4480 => 1.15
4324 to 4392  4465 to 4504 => 1.27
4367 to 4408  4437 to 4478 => 1.18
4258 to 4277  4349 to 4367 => 1.26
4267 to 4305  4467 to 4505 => 1.65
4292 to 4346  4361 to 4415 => 1.20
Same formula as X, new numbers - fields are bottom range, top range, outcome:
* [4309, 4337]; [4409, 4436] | 1.21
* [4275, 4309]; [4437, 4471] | 1.55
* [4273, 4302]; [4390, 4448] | 1.43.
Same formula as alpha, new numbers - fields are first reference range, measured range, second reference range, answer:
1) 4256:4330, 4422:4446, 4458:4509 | -0.5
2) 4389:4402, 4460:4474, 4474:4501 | 0.6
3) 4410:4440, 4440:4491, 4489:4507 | 1.6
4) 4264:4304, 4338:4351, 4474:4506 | -0.6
